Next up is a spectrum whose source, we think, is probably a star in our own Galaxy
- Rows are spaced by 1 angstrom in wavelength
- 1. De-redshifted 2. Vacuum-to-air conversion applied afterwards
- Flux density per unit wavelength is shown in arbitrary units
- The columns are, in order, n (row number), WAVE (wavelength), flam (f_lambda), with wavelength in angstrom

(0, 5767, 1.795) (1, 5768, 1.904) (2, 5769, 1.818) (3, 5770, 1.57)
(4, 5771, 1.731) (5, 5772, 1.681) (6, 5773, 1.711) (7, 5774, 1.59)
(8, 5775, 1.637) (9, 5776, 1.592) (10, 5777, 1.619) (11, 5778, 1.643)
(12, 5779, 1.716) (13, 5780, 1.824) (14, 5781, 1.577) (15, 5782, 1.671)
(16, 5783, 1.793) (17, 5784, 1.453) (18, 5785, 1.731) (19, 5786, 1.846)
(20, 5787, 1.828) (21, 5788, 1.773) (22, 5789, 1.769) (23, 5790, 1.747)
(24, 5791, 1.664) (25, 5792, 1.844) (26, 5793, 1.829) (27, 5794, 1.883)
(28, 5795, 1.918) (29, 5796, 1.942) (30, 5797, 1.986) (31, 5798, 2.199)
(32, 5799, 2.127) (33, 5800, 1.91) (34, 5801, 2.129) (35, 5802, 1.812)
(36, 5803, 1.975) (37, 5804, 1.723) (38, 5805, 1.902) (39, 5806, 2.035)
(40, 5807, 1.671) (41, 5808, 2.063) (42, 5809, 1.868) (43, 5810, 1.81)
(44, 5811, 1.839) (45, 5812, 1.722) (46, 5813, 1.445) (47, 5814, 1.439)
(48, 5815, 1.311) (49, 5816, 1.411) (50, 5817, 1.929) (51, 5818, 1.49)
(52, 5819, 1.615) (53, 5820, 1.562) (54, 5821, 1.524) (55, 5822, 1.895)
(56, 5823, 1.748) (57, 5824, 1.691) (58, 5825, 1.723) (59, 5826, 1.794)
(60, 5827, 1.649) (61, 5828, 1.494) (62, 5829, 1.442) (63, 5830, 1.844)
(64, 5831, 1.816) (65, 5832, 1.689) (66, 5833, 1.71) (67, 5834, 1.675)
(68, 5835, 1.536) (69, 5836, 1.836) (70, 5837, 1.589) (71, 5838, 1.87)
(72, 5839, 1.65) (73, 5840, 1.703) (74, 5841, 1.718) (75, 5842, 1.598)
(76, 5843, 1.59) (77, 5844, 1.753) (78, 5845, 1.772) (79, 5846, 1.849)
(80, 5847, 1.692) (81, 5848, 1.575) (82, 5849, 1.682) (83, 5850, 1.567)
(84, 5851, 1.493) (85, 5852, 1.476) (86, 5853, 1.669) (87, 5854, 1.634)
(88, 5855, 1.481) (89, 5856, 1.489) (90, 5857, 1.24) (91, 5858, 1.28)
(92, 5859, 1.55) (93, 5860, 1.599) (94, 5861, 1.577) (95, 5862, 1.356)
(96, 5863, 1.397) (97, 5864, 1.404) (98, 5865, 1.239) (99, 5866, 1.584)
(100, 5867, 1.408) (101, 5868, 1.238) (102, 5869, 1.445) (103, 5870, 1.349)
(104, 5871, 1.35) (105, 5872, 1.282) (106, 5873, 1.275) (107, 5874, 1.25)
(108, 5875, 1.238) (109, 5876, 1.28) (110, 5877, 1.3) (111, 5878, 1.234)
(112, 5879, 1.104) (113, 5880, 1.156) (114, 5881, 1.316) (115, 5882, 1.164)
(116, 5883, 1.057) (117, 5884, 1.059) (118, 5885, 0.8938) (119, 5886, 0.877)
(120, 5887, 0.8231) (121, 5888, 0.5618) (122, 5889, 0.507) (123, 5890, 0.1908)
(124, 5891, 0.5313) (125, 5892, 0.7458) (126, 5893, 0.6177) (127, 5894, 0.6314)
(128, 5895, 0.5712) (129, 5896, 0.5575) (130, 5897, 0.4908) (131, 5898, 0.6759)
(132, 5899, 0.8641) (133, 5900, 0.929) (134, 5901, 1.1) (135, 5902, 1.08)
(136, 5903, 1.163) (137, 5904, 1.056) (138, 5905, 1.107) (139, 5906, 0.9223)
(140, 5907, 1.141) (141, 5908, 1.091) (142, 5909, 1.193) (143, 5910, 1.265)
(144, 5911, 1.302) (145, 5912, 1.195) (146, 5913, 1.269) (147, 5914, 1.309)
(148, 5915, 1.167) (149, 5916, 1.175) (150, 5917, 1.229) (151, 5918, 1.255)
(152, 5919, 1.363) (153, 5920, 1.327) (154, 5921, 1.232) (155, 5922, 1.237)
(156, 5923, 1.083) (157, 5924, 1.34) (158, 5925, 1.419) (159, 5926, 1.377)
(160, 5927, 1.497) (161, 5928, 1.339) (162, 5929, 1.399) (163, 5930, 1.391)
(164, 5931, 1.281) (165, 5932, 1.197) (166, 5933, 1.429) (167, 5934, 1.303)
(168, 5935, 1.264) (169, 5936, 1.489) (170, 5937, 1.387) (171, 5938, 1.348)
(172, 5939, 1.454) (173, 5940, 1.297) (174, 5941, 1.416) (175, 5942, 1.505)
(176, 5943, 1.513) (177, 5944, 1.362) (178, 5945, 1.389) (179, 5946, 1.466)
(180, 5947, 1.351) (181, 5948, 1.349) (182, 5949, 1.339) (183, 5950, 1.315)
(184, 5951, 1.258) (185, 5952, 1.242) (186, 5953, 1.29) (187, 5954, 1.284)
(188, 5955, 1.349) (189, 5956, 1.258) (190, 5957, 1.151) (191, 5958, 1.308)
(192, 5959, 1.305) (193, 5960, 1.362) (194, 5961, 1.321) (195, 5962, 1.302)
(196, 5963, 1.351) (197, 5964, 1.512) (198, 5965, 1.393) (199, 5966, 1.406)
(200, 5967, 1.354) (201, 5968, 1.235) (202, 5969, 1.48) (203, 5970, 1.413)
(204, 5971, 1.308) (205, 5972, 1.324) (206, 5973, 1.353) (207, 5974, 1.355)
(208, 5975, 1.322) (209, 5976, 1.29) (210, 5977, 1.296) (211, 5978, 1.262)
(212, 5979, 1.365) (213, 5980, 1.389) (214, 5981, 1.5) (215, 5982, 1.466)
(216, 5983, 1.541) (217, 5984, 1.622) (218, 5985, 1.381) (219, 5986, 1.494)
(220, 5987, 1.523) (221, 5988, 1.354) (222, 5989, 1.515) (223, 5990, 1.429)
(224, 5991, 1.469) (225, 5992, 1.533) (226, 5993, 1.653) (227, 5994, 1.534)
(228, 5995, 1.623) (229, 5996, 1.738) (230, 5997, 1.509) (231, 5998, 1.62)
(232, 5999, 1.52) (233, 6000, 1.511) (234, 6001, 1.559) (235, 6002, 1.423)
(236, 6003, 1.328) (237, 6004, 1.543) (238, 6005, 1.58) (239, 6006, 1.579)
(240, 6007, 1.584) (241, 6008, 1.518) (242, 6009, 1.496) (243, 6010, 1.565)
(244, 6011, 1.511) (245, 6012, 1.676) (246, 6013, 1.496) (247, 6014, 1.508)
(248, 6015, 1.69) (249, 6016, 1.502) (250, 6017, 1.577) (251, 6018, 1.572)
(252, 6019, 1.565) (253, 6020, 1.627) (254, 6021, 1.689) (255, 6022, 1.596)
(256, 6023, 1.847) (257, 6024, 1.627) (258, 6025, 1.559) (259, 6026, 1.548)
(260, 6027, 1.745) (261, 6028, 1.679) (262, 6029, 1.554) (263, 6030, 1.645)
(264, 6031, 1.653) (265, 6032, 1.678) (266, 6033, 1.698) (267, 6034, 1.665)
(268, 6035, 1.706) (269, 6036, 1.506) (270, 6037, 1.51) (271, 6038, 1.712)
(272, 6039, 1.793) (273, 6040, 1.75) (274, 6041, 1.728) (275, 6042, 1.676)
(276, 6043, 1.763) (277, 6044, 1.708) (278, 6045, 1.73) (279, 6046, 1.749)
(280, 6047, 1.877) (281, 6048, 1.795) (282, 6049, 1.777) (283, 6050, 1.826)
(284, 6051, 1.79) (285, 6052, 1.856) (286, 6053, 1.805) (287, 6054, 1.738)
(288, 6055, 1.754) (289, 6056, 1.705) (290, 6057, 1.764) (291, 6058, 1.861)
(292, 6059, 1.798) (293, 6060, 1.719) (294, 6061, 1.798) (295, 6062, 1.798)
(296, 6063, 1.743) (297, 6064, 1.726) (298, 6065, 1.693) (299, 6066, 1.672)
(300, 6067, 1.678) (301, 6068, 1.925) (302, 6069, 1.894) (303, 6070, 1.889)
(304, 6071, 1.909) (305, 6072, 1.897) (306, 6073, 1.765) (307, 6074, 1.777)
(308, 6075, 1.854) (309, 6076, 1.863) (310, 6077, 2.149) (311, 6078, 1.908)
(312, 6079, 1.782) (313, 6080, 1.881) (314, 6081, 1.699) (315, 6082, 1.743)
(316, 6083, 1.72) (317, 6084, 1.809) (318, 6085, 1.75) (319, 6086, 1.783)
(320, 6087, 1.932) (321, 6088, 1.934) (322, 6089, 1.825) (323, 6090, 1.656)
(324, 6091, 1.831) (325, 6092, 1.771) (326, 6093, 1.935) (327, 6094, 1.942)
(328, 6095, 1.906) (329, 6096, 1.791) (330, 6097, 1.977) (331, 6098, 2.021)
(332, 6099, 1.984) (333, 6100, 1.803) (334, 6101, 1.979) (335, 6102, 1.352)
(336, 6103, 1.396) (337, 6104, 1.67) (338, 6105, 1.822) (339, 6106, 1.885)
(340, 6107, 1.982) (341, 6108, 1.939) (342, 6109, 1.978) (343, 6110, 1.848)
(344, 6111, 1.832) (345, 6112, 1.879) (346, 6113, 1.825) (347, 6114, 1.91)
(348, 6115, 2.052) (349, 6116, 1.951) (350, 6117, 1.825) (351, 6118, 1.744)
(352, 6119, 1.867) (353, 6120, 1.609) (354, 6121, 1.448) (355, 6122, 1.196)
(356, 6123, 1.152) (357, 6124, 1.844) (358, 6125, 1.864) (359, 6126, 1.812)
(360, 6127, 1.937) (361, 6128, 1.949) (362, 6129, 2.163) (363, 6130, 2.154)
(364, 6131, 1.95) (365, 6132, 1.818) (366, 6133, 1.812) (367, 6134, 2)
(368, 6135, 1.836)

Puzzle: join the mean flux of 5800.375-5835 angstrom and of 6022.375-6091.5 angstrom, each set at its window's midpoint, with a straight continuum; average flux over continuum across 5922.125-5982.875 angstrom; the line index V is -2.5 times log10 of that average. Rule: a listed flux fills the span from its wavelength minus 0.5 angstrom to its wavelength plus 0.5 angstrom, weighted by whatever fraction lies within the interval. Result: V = 0.28 mag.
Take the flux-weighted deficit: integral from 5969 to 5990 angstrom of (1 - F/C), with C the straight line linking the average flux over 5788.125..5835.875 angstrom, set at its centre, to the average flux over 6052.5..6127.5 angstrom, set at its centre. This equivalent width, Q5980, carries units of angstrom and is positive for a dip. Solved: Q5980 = 4.47 angstrom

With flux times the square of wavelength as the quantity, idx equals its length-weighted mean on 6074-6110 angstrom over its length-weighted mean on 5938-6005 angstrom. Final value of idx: 1.35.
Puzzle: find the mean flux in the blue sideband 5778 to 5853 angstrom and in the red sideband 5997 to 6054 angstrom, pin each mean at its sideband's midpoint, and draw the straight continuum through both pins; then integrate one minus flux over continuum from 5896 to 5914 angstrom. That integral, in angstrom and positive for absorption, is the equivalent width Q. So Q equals 6.9 angstrom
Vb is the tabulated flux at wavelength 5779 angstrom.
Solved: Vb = 1.716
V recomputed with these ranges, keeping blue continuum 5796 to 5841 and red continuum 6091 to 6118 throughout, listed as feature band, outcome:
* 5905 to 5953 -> 0.34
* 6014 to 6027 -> 0.13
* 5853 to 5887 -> 0.33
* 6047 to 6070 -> 0.03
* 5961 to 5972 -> 0.30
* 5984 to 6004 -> 0.19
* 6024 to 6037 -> 0.12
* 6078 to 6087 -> 0.03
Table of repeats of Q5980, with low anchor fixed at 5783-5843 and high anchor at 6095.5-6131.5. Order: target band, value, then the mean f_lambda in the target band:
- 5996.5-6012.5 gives 2.3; 1.53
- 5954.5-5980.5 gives 6.5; 1.34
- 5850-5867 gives 2.8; 1.47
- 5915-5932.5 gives 4.7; 1.3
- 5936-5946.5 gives 2.1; 1.42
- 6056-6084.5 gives 0.0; 1.81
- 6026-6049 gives 1.3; 1.69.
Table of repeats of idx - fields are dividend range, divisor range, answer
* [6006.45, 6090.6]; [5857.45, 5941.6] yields 1.56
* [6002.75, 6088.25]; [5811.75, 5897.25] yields 1.33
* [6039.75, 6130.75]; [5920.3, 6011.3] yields 1.34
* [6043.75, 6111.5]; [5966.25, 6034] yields 1.23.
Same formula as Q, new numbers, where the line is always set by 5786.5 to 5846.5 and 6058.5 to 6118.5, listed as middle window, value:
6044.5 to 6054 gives 0.11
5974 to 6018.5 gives 7.46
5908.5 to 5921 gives 3.71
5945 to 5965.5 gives 5.33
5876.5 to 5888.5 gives 4.93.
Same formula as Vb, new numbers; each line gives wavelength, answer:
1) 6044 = 1.708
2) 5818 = 1.49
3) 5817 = 1.929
